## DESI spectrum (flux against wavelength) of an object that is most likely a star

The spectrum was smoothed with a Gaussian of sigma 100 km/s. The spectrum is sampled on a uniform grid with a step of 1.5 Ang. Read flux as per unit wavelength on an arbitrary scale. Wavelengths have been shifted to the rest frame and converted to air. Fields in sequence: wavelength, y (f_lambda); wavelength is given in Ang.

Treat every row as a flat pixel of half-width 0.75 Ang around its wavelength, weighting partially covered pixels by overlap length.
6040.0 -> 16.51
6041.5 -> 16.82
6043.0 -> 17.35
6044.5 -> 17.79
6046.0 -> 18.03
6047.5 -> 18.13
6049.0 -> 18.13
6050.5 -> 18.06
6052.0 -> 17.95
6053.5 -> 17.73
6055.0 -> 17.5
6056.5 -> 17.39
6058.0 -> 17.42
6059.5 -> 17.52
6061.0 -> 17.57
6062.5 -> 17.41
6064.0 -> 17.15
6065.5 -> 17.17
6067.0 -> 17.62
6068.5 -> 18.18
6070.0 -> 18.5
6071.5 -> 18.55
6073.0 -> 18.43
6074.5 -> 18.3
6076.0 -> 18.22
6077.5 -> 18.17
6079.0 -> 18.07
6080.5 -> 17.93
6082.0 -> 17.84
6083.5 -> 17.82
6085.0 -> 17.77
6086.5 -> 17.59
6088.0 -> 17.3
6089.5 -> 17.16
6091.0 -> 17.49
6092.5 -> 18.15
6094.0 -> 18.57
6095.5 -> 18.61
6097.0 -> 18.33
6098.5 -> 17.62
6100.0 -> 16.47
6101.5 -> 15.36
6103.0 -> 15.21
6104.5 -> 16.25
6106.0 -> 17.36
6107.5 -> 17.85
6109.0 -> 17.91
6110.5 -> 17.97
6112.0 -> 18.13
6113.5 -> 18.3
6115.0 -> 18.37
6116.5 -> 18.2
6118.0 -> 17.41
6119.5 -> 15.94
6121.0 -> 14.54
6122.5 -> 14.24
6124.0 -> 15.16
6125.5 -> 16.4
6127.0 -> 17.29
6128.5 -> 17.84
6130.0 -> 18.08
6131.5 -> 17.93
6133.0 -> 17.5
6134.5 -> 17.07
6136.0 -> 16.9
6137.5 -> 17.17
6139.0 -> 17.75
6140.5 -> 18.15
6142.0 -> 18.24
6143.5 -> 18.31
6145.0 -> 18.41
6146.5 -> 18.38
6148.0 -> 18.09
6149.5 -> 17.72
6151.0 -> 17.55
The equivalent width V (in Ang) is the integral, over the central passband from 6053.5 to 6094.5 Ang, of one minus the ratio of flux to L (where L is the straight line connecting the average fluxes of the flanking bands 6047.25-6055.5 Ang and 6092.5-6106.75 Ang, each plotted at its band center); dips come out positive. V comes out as -0.6 Ang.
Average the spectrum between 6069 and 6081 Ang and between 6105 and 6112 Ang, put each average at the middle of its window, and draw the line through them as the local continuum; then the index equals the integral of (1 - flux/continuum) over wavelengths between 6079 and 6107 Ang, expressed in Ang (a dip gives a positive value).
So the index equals 0.93 Ang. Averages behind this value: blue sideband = 18.3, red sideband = 17.8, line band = 17.4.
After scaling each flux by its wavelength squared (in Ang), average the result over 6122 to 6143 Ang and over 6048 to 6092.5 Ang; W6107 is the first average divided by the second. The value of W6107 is 0.98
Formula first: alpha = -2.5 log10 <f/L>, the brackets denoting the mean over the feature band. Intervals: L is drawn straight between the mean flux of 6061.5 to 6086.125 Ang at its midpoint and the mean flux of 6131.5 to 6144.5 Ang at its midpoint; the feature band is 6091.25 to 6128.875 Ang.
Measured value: 0.04 mag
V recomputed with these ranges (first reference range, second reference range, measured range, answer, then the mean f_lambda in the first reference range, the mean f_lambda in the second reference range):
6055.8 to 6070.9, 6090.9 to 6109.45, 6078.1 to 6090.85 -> -0.18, 17.6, 17.3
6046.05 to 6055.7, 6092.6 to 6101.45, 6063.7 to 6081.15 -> -0.21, 17.9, 17.7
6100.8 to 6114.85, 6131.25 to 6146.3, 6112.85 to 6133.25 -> 0.65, 17.2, 17.8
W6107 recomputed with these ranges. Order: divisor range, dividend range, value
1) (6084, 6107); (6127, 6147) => 1.04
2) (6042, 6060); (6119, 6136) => 0.96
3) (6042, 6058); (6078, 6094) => 1.01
